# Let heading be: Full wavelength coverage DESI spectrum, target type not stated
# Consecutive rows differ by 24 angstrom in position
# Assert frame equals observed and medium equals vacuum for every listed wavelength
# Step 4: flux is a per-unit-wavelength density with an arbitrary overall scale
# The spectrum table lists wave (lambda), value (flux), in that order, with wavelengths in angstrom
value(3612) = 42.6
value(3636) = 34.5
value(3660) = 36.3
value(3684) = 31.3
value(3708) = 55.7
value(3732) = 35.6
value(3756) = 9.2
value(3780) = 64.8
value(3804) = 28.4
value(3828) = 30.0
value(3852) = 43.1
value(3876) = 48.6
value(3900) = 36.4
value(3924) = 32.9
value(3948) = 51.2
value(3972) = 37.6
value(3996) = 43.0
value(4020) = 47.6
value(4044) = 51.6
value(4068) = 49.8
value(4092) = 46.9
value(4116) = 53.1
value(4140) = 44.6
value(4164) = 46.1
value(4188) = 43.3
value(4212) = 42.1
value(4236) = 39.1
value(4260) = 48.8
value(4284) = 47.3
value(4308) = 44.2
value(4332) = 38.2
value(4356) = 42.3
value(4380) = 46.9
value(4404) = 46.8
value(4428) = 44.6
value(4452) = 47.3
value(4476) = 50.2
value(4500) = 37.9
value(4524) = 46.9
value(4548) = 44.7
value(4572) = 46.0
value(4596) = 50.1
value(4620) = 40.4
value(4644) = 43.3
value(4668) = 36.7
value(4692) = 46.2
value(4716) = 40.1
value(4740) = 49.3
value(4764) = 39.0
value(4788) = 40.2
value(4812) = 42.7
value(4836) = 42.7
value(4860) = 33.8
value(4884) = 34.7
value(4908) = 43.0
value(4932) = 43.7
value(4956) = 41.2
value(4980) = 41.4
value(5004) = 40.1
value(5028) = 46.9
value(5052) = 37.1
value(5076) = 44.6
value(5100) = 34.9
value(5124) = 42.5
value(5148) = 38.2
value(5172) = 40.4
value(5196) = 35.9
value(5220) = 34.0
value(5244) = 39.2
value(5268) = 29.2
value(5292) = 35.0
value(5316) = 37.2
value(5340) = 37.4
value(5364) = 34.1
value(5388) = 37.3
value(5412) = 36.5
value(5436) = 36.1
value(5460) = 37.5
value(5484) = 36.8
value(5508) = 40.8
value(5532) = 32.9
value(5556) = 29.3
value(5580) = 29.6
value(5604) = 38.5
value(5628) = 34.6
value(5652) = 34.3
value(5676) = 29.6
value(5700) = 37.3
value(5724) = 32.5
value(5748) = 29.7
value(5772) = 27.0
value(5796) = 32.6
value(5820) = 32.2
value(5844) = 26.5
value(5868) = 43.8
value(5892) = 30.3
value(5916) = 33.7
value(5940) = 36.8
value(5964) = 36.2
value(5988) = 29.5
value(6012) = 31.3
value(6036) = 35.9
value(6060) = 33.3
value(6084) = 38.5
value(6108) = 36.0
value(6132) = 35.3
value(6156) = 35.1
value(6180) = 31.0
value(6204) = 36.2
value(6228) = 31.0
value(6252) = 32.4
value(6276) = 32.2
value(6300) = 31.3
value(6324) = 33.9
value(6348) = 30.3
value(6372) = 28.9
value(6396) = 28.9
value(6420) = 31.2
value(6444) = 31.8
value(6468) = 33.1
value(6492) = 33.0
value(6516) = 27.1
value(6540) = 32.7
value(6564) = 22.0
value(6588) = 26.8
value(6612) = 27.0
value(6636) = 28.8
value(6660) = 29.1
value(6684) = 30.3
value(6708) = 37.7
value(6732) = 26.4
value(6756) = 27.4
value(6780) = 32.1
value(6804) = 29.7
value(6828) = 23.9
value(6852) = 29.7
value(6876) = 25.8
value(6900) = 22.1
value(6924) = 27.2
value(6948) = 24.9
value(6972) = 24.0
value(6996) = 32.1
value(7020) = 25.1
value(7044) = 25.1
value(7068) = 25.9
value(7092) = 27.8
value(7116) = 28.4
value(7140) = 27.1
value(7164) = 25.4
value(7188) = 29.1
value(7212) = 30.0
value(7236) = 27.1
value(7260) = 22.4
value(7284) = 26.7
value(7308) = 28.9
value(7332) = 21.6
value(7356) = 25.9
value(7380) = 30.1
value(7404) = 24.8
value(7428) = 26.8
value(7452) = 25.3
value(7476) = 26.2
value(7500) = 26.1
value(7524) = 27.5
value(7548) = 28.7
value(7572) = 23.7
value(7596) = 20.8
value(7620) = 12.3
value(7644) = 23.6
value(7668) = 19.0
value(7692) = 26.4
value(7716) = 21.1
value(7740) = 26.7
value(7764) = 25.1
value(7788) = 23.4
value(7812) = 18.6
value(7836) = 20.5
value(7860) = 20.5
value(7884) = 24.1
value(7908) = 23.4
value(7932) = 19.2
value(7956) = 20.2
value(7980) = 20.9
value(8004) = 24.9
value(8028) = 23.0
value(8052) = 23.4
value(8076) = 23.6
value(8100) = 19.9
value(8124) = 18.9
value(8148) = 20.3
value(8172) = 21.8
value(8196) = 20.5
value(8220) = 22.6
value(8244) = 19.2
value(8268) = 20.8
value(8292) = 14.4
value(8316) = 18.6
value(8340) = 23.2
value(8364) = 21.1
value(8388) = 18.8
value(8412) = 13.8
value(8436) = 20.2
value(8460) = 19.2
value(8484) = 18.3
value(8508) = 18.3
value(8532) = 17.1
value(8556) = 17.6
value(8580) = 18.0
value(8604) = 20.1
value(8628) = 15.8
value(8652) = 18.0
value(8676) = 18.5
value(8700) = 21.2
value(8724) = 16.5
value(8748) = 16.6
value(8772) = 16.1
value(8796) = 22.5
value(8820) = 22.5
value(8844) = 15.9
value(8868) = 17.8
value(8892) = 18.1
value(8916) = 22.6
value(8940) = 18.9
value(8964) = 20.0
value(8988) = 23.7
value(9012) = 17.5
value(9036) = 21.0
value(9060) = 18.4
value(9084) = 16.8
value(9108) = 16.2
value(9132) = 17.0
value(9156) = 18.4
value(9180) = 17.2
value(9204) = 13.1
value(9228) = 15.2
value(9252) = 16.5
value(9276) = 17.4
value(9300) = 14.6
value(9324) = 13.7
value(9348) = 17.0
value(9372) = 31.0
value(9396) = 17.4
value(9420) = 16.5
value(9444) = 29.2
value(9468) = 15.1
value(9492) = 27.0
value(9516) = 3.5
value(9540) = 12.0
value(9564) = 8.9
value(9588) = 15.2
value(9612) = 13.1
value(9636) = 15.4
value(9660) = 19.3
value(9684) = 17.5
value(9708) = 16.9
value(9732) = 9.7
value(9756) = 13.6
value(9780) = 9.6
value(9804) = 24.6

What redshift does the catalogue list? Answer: 0.000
